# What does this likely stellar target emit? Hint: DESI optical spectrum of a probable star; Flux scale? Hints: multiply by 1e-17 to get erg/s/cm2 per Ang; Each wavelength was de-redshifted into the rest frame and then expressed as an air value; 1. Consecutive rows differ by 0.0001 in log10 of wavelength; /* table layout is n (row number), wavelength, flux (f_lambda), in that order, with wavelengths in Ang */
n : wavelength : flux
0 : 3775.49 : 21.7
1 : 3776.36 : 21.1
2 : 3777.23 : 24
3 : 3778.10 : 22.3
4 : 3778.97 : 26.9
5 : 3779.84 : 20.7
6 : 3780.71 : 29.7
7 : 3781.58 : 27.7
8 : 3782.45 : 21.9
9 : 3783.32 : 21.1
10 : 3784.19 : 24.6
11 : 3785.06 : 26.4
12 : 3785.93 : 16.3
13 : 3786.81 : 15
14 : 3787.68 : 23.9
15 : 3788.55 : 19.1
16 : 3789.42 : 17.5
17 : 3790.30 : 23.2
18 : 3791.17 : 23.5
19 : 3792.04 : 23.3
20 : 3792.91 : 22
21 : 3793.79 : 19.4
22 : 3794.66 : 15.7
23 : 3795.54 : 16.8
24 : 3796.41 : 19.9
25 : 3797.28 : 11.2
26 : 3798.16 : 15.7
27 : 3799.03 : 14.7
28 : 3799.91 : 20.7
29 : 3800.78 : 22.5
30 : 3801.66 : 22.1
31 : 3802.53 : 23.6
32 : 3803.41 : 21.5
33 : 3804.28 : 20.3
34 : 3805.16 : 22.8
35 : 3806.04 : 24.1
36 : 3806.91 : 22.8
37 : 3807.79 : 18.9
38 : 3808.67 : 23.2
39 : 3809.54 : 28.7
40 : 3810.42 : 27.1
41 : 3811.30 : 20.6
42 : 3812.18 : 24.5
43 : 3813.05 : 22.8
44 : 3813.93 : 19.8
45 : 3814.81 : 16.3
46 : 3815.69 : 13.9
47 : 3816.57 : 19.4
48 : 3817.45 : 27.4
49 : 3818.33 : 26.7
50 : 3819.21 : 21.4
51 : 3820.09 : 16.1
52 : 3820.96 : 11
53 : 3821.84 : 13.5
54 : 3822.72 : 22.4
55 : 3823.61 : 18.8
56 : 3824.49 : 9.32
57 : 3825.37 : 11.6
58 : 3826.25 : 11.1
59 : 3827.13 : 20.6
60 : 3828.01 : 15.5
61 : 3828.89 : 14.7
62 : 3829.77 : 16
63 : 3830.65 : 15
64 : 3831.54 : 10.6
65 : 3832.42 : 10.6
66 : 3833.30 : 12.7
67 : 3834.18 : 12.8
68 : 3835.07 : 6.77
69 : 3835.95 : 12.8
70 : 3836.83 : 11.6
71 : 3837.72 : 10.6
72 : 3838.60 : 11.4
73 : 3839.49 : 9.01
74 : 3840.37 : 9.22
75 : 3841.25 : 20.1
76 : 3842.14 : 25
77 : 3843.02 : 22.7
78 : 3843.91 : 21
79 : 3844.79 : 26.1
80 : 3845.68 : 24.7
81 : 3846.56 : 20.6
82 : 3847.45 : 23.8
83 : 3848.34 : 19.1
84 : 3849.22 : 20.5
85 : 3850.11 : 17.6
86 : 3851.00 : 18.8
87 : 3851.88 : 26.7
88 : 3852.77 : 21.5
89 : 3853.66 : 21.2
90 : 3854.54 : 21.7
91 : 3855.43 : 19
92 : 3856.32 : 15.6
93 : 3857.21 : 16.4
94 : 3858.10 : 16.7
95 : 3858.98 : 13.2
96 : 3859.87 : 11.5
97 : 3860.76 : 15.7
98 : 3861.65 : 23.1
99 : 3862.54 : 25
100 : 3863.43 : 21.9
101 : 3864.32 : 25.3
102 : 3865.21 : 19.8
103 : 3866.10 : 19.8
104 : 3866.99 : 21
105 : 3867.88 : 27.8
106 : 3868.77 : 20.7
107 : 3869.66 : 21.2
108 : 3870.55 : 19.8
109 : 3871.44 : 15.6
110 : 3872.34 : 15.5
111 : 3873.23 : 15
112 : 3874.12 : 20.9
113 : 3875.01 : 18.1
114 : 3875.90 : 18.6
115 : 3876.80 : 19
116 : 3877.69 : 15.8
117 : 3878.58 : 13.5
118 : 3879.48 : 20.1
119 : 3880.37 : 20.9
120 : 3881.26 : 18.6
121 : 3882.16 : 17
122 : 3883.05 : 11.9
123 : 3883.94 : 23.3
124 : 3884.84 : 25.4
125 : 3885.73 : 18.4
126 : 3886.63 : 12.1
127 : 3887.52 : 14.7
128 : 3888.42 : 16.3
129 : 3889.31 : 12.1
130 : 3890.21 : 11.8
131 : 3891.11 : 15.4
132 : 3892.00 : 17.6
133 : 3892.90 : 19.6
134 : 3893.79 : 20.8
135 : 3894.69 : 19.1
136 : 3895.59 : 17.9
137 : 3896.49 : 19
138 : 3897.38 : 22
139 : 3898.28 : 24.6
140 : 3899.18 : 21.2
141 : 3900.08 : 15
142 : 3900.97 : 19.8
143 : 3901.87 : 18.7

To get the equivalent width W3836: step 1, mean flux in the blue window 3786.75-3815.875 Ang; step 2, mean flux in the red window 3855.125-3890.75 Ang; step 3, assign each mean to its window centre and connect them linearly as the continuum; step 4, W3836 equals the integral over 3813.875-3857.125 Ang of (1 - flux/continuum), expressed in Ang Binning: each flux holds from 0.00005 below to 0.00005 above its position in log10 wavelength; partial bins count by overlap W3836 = 4.94 Ang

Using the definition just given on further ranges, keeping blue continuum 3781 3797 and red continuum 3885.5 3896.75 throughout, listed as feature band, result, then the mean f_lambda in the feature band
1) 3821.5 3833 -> 2.80 Ang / 14.6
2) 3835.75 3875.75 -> -2.37 Ang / 19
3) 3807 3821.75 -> -0.83 Ang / 21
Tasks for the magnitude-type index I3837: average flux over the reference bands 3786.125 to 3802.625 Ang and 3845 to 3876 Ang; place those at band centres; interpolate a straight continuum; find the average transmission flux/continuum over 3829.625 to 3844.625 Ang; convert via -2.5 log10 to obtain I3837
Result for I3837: 0.36 mag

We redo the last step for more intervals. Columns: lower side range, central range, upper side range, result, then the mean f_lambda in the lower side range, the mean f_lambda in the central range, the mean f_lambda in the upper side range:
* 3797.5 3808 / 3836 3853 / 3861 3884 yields 0.06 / 20.6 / 18.8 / 19.5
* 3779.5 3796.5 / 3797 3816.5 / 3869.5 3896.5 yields -0.01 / 21.4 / 20.9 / 17.5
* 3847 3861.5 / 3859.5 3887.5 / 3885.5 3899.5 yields -0.05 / 18.8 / 19.1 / 17.6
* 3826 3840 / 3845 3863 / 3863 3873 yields -0.14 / 12.6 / 19.7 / 20.6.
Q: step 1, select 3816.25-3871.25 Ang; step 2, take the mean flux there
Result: 18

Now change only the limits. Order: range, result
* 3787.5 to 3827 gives 19.8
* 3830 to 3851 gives 16.3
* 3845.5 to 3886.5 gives 19.4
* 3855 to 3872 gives 19.4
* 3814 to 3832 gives 16.6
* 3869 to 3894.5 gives 17.5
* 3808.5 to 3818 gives 22.2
